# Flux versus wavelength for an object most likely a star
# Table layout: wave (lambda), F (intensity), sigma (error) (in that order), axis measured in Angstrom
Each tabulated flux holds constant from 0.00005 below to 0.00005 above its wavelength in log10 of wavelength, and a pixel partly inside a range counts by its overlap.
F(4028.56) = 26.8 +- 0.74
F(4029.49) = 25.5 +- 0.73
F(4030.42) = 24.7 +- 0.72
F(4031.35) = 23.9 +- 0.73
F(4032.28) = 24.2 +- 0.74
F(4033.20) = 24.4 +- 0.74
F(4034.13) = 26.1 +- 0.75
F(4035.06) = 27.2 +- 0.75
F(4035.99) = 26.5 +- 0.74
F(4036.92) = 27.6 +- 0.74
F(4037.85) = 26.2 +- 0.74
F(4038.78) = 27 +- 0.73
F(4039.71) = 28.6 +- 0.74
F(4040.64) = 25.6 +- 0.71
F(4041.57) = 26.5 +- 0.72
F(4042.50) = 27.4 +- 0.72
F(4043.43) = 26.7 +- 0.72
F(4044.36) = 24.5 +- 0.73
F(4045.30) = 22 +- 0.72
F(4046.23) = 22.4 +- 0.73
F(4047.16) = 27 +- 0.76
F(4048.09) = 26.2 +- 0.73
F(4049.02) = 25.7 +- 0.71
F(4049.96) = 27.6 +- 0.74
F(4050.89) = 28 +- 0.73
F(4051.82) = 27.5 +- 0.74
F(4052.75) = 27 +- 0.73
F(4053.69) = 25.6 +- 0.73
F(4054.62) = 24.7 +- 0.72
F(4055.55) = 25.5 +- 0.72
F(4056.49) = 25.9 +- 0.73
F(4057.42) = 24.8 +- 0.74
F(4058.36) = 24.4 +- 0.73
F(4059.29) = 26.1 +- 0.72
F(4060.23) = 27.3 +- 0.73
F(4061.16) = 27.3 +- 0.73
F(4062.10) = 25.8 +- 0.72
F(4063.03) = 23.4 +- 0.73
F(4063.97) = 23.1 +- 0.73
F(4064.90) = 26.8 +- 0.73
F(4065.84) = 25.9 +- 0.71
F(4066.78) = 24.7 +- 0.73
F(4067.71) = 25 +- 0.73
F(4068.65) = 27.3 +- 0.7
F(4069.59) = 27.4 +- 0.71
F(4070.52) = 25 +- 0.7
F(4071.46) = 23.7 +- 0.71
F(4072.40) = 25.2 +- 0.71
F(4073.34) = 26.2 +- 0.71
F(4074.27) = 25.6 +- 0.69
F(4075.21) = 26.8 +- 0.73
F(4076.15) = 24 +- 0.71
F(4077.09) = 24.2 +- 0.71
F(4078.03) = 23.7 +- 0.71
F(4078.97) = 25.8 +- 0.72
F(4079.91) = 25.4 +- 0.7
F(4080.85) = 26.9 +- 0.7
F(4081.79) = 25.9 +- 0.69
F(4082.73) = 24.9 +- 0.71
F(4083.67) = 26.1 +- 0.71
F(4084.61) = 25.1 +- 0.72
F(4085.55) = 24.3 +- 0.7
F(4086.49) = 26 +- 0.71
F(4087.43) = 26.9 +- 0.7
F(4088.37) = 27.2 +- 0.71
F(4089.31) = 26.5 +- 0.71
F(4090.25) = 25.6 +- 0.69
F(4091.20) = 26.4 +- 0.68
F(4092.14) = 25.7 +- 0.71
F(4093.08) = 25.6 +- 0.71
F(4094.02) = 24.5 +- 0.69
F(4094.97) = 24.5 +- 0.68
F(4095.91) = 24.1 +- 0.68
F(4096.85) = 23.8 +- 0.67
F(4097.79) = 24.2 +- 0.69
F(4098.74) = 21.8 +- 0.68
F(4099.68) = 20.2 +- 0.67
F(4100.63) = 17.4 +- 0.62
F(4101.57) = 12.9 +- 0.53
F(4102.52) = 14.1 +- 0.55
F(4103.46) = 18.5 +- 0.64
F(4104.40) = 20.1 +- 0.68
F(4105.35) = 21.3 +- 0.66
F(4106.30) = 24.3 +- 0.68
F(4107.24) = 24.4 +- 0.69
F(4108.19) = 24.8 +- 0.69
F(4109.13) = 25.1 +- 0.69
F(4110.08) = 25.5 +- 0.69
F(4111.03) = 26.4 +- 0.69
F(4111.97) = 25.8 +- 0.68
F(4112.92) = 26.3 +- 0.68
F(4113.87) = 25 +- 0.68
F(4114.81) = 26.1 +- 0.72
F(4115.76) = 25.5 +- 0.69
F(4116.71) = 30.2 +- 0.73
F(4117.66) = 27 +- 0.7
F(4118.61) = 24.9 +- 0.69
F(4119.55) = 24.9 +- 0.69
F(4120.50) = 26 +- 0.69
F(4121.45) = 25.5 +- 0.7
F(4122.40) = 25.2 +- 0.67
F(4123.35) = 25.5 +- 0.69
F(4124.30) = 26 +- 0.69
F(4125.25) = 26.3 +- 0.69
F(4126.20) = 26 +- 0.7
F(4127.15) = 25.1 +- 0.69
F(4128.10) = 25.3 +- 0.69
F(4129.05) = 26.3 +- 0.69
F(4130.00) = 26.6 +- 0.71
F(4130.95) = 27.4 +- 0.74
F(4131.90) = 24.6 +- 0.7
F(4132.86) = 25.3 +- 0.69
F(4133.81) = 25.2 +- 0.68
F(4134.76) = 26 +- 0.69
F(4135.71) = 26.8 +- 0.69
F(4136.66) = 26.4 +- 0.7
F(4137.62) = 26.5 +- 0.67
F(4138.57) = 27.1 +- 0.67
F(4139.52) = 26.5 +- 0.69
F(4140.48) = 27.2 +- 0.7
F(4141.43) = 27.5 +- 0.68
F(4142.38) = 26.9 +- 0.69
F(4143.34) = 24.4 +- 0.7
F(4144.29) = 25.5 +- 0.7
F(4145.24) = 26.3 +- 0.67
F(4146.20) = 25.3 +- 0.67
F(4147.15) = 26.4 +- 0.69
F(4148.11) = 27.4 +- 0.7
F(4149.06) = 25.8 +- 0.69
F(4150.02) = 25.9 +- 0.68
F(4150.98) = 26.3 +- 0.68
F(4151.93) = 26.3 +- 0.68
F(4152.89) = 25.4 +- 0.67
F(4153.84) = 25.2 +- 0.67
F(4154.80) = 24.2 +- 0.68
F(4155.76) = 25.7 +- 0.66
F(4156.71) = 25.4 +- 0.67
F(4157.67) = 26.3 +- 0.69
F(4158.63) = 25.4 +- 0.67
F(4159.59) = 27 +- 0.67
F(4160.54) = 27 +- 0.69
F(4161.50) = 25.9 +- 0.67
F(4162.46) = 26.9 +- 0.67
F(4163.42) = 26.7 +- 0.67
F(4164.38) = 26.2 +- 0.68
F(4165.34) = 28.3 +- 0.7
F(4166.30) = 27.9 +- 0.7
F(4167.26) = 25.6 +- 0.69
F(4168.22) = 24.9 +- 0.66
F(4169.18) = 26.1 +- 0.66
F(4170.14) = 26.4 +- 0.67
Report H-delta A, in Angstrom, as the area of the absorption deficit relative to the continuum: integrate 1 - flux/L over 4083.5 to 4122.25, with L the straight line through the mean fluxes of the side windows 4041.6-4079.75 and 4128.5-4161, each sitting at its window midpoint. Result 2.5 Angstrom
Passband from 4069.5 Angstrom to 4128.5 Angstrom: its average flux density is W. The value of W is 24.6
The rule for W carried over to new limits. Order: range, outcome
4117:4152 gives 26.1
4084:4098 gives 25.4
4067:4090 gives 25.6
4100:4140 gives 24.7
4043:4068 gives 25.6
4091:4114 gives 22.8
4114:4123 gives 26.1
